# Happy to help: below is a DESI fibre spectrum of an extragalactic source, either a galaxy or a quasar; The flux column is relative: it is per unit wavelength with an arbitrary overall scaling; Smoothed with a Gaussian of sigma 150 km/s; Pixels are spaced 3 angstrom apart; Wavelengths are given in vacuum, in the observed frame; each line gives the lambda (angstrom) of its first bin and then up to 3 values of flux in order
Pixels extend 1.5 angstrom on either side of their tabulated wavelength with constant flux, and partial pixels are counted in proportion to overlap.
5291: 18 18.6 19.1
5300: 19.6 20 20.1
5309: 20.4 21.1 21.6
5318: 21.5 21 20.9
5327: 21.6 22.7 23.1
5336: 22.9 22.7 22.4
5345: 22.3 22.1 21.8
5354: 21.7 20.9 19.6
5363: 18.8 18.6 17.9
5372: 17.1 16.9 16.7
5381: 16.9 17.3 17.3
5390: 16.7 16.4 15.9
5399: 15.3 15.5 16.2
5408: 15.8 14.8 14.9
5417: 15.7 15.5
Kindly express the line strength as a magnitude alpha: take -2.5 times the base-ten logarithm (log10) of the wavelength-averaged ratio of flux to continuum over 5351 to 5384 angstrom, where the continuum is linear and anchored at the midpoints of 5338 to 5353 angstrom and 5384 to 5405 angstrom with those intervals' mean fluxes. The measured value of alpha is 0.06 mag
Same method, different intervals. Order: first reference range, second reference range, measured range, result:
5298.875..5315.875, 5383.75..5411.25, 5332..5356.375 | -0.19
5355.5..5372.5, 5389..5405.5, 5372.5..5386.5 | 0.03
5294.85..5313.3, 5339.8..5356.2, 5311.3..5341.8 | -0.05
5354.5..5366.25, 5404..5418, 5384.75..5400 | 0.04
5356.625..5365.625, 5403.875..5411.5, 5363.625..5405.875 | 0.05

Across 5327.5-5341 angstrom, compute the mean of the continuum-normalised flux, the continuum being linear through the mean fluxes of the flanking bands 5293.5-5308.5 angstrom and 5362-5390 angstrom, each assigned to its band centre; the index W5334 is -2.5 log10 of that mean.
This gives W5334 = -0.22 mag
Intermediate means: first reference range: 19.6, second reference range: 17.4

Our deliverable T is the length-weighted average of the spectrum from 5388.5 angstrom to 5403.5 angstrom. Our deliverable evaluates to 16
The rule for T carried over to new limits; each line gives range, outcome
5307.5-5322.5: 21.1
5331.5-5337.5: 23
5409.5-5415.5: 14.9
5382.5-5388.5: 17.3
